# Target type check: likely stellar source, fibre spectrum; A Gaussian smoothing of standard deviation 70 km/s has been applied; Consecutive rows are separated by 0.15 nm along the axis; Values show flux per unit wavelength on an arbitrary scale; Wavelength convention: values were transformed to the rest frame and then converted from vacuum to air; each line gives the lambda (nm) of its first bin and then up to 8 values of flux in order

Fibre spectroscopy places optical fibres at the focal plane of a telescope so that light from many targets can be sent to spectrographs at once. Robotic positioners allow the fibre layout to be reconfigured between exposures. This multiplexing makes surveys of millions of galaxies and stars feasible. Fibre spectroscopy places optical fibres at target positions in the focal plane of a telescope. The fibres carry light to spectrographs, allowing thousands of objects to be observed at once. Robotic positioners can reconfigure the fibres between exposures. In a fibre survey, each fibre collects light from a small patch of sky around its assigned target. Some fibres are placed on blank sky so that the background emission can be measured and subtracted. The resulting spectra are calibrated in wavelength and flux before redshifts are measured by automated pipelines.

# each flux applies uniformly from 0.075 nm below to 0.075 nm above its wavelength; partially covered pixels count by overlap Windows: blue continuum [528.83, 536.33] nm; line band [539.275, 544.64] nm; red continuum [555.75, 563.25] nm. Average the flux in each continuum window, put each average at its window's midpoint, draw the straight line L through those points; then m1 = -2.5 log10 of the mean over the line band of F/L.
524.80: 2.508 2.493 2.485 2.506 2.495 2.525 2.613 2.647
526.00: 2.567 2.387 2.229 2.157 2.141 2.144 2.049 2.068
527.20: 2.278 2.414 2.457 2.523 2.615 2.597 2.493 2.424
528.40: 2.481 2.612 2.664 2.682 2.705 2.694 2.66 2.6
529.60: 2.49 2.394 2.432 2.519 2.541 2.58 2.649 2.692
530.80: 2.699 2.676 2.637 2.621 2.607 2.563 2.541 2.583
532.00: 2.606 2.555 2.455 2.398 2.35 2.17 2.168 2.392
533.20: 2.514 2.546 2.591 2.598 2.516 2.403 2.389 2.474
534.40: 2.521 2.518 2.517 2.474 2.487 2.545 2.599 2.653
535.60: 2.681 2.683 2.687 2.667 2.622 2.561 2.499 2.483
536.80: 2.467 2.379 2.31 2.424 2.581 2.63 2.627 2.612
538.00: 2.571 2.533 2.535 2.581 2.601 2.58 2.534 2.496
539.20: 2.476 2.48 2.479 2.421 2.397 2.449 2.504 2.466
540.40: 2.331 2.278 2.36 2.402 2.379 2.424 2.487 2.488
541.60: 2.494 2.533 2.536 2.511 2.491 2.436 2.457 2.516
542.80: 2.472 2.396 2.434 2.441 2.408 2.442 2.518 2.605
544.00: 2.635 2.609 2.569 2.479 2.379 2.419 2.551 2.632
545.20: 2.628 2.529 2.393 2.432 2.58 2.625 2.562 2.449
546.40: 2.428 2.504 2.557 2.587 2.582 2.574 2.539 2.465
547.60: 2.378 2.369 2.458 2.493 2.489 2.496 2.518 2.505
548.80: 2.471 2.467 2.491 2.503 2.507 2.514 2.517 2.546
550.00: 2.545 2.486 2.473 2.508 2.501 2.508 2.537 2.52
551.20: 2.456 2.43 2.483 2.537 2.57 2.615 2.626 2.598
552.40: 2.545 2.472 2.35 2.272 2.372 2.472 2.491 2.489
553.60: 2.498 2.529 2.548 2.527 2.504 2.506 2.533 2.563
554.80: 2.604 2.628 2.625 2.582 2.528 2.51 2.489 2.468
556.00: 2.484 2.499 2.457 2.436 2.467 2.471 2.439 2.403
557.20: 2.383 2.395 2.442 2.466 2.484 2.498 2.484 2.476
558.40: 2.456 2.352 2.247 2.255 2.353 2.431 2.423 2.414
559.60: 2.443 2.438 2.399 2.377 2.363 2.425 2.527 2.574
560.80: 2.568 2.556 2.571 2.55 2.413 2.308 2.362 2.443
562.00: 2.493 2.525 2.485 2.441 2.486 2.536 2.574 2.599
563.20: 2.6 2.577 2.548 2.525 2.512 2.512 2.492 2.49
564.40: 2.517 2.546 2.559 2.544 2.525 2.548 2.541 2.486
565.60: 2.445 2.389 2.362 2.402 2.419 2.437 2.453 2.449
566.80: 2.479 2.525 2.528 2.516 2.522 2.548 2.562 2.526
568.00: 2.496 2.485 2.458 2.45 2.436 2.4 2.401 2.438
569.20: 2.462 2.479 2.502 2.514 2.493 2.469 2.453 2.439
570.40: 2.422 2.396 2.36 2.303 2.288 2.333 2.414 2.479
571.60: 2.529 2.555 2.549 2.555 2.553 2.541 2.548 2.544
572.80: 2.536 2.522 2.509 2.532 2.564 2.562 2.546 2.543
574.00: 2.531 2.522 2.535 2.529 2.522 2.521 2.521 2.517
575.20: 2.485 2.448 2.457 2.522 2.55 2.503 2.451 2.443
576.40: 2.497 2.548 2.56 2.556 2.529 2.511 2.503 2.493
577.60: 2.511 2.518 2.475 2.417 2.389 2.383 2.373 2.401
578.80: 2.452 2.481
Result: 0.022 mag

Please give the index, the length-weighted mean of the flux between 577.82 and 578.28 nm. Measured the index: 2.43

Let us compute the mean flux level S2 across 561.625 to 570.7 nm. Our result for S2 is 2.49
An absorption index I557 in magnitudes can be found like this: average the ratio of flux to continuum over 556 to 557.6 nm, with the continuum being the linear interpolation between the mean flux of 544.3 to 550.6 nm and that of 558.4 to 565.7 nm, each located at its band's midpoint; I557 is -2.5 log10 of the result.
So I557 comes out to 0.02 mag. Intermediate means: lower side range 2.5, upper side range 2.48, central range 2.44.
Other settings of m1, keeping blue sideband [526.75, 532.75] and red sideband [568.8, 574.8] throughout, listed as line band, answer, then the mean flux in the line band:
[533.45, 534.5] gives 0.01 mag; 2.5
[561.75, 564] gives -0.01 mag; 2.52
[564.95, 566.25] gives 0.02 mag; 2.46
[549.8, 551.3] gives 0.00 mag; 2.51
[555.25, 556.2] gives 0.00 mag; 2.5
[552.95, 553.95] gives 0.01 mag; 2.49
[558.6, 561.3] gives 0.03 mag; 2.44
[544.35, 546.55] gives 0.00 mag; 2.51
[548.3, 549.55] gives 0.00 mag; 2.5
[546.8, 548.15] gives 0.01 mag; 2.49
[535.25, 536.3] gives -0.06 mag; 2.66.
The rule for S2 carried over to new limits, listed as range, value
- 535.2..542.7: 2.51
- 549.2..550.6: 2.51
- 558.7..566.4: 2.47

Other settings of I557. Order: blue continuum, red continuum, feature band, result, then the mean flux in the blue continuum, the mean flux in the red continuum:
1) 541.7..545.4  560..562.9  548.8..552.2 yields -0.01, 2.5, 2.48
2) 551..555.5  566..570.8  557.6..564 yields 0.01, 2.52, 2.47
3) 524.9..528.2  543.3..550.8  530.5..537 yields -0.04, 2.4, 2.51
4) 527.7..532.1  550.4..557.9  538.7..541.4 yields 0.05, 2.59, 2.5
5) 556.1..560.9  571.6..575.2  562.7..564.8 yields -0.03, 2.43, 2.54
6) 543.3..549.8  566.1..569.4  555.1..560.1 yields 0.02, 2.51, 2.48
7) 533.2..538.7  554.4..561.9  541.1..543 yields 0.02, 2.54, 2.46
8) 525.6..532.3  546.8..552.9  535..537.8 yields -0.02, 2.51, 2.5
